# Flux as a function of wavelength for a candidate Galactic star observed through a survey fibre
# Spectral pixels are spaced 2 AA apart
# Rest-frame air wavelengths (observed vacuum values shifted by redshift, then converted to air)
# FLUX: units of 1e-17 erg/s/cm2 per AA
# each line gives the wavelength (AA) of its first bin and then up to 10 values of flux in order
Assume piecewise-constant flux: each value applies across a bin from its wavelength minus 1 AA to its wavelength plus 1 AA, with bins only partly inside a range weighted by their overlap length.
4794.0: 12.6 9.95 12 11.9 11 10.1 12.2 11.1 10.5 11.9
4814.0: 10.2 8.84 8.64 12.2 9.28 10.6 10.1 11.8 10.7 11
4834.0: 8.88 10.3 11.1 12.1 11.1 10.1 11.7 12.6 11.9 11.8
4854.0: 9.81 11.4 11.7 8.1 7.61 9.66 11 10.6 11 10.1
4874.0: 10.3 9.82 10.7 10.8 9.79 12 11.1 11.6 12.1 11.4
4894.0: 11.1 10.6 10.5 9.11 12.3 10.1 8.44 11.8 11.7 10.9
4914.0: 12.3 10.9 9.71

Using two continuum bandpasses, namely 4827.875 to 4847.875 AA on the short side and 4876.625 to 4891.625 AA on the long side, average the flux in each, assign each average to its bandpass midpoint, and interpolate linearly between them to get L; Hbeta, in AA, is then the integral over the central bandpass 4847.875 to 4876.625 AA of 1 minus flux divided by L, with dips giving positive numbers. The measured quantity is 1.54 AA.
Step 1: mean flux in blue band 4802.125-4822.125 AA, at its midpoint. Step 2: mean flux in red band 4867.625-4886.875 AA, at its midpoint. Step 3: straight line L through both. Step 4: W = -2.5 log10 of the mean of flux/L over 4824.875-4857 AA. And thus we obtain -0.04 mag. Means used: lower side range 10.6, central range 11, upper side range 10.6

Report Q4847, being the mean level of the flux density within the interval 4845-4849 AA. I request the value 12.1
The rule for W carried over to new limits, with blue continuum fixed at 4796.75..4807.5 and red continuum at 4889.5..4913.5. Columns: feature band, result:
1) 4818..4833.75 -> 0.07 mag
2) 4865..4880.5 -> 0.05 mag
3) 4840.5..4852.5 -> -0.04 mag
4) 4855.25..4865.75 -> 0.14 mag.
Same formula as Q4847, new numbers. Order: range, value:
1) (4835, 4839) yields 10.7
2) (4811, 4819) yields 9.89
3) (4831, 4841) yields 10.7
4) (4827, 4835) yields 10.6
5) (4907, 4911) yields 11.8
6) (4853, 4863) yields 9.72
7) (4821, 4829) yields 10.4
